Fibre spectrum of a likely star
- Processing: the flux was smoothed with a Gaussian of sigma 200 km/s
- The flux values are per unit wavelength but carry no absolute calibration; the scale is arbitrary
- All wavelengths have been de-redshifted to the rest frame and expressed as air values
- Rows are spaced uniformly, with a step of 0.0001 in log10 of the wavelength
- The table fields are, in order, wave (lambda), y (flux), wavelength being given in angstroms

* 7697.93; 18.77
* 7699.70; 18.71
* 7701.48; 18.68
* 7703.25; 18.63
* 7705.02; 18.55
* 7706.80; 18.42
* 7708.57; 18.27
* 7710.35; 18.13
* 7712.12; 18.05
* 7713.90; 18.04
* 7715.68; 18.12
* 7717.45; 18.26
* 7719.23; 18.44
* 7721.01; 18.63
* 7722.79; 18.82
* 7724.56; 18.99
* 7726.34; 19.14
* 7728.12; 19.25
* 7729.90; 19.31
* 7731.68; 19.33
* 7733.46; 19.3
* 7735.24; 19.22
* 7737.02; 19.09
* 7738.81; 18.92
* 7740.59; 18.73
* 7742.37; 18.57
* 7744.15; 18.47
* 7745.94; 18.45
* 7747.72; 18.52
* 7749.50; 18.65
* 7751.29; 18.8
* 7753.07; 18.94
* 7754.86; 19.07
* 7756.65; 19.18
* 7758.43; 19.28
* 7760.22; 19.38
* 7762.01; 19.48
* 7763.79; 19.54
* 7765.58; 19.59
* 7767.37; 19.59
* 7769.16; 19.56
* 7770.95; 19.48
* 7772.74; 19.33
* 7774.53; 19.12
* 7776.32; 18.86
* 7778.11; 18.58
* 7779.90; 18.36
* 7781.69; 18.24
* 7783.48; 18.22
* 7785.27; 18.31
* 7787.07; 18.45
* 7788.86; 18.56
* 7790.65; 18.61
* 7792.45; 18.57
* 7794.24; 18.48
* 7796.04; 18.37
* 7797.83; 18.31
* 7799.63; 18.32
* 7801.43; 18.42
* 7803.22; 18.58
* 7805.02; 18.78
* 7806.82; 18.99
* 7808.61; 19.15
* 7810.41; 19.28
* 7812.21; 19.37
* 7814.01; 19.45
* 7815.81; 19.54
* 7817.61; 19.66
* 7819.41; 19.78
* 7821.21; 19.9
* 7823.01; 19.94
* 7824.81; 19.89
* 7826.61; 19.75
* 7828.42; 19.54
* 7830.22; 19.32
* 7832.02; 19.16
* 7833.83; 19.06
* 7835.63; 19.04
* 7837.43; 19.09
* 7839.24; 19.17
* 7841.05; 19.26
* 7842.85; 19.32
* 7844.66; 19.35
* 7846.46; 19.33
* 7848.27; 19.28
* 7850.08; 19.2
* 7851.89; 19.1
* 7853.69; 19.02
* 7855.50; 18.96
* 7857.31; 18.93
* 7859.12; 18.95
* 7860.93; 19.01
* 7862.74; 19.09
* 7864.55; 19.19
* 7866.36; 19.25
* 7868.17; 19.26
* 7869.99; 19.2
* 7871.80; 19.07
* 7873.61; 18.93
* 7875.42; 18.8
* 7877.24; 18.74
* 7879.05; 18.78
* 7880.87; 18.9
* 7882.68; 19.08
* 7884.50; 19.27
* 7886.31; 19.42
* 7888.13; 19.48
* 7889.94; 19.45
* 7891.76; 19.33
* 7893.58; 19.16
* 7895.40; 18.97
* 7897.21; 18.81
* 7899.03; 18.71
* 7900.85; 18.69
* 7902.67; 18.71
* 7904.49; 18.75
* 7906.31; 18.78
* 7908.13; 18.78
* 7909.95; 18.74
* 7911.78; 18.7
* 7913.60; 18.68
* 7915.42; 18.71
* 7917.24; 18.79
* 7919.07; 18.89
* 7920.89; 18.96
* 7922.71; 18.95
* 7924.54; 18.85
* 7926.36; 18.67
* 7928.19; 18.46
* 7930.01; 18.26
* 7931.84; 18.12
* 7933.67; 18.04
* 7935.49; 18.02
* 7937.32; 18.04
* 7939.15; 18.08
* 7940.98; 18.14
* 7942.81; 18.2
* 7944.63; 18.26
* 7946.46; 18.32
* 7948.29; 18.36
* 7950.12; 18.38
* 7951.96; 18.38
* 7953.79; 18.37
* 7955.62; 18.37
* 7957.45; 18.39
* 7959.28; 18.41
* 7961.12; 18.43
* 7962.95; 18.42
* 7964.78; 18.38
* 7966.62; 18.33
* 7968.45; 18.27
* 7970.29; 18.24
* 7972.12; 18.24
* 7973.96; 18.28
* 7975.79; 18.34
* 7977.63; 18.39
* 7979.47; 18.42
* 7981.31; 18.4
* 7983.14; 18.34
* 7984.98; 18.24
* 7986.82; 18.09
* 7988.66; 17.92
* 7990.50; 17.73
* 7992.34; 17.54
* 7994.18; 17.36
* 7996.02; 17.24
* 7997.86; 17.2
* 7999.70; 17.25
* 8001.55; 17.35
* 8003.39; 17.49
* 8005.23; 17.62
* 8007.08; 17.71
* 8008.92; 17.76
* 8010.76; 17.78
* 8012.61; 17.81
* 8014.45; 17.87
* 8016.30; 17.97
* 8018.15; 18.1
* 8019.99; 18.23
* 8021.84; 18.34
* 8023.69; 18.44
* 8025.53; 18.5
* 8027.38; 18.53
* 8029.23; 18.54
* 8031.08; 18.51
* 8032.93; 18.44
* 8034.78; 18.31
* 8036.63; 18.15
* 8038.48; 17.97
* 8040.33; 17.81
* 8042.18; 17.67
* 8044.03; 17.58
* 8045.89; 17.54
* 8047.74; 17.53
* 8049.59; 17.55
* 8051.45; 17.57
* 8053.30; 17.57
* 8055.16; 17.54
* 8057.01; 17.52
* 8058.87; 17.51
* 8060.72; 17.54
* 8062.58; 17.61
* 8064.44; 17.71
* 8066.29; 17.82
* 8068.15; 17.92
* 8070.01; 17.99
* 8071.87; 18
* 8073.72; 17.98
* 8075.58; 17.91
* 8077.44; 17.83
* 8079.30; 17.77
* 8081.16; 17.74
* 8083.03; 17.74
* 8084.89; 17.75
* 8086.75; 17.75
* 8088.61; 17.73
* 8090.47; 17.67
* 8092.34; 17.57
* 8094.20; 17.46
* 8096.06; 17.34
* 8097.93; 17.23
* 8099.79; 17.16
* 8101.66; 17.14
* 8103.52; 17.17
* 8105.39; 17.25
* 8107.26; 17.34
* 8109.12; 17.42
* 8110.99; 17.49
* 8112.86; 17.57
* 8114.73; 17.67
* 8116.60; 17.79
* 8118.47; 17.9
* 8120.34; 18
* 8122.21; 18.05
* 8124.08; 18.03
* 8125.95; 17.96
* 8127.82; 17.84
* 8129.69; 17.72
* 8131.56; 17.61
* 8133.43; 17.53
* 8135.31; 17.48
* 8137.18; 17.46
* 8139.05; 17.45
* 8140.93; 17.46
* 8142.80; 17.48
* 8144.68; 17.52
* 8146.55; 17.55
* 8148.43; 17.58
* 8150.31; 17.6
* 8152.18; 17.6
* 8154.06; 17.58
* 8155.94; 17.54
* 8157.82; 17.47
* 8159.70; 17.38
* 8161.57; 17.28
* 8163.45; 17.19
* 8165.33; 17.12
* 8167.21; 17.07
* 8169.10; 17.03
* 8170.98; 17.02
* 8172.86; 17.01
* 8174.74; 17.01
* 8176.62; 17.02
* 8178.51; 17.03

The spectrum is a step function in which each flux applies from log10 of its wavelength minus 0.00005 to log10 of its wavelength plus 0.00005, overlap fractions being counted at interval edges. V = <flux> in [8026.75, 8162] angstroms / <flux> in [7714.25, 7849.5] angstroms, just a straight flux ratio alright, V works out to 0.9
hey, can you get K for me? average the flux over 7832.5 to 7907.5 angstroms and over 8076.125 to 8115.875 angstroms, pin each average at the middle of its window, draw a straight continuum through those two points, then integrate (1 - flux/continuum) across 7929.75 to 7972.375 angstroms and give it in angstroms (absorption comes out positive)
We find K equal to 0.56 angstroms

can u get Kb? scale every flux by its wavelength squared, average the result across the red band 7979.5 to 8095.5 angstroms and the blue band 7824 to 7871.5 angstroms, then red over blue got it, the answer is 1.0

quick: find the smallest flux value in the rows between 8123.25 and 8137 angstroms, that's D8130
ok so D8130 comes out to 17.48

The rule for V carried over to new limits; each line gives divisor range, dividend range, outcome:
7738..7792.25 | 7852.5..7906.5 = 1.01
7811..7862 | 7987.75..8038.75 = 0.93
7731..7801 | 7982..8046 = 0.95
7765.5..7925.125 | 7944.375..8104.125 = 0.94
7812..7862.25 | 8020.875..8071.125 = 0.93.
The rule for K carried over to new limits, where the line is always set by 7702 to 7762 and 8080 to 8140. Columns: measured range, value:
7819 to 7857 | -1.9 angstroms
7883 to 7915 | -1.3 angstroms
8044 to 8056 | 0.2 angstroms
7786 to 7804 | 0.1 angstroms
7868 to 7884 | -0.6 angstroms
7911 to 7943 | -0.6 angstroms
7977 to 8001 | 0.2 angstroms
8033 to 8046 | -0.1 angstroms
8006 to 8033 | -0.4 angstroms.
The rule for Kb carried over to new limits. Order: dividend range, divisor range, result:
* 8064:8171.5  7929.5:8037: 1.00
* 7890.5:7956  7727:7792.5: 1.02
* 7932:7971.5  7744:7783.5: 1.01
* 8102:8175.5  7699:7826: 1.02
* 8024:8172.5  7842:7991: 0.99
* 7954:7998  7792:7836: 0.99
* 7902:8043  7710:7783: 1.02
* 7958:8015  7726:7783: 1.00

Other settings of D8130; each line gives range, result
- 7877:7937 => 18.02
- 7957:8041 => 17.2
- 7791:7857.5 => 18.31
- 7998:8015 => 17.25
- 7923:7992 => 17.73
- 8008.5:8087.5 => 17.51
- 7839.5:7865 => 18.93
